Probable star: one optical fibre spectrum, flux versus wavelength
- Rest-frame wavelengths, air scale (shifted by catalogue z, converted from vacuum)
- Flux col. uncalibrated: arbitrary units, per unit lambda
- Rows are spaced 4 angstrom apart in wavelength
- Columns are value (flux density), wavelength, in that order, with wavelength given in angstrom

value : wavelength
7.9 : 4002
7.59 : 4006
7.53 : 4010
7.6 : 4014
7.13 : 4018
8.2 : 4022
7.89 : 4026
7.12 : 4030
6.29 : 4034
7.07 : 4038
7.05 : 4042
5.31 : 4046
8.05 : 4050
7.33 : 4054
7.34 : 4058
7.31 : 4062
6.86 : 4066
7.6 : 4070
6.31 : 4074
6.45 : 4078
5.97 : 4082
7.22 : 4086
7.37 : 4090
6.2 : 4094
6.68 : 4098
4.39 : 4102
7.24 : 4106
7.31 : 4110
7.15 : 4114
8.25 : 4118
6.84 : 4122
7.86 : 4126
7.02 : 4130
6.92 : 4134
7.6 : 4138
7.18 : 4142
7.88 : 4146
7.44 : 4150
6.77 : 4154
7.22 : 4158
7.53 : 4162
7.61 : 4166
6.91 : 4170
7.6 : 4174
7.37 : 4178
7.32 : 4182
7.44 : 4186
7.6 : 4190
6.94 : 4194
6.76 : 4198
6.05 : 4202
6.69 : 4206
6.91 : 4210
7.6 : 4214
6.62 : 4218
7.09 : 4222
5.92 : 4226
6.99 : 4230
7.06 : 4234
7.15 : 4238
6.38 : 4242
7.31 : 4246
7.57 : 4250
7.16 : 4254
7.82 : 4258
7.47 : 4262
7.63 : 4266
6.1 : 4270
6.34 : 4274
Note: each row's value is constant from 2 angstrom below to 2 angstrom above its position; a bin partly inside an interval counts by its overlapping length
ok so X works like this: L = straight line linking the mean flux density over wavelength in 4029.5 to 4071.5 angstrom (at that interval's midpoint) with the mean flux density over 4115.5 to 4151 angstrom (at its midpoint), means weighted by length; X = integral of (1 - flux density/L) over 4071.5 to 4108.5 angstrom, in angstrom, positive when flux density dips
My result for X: 3.92 angstrom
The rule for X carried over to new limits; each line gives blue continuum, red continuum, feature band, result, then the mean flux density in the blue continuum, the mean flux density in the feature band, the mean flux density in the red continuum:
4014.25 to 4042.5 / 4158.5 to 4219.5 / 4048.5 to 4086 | 1.2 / 7.28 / 7.02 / 7.14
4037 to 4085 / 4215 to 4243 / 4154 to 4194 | -3.1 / 6.89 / 7.35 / 6.79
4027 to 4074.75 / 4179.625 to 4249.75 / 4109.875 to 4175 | -3.6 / 7.01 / 7.36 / 6.95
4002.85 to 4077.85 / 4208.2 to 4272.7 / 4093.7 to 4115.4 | 2.0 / 7.19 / 6.5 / 7.04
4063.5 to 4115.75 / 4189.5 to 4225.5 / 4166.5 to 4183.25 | -1.3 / 6.68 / 7.33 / 6.85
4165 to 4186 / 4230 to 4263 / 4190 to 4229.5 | 2.7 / 7.36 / 6.78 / 7.22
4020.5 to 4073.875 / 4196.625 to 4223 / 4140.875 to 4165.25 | -1.5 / 7.15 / 7.36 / 6.81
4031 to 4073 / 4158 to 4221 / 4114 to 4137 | -1.0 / 7.01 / 7.37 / 7.13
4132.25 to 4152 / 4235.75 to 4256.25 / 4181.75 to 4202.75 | 0.6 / 7.41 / 7.05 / 7.12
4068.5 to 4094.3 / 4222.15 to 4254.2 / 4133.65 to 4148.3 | -1.3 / 6.75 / 7.45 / 6.94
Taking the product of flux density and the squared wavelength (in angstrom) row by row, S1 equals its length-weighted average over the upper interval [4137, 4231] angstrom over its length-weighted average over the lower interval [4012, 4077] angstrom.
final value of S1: 1.1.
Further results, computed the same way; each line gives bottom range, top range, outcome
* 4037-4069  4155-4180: 1.10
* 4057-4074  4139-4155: 1.07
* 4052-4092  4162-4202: 1.09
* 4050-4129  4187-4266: 1.08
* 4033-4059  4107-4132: 1.11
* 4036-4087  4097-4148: 1.06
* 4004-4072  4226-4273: 1.08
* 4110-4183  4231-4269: 1.03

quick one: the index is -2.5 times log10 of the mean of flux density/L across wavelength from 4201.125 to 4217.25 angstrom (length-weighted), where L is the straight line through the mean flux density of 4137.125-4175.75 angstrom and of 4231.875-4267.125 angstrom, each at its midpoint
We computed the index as 0.07 mag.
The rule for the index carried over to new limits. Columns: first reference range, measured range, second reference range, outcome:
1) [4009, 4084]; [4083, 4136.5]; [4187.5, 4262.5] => 0.015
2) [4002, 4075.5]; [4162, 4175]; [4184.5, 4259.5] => -0.048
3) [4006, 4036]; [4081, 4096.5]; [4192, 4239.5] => 0.072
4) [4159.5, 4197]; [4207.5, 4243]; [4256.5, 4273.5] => 0.058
